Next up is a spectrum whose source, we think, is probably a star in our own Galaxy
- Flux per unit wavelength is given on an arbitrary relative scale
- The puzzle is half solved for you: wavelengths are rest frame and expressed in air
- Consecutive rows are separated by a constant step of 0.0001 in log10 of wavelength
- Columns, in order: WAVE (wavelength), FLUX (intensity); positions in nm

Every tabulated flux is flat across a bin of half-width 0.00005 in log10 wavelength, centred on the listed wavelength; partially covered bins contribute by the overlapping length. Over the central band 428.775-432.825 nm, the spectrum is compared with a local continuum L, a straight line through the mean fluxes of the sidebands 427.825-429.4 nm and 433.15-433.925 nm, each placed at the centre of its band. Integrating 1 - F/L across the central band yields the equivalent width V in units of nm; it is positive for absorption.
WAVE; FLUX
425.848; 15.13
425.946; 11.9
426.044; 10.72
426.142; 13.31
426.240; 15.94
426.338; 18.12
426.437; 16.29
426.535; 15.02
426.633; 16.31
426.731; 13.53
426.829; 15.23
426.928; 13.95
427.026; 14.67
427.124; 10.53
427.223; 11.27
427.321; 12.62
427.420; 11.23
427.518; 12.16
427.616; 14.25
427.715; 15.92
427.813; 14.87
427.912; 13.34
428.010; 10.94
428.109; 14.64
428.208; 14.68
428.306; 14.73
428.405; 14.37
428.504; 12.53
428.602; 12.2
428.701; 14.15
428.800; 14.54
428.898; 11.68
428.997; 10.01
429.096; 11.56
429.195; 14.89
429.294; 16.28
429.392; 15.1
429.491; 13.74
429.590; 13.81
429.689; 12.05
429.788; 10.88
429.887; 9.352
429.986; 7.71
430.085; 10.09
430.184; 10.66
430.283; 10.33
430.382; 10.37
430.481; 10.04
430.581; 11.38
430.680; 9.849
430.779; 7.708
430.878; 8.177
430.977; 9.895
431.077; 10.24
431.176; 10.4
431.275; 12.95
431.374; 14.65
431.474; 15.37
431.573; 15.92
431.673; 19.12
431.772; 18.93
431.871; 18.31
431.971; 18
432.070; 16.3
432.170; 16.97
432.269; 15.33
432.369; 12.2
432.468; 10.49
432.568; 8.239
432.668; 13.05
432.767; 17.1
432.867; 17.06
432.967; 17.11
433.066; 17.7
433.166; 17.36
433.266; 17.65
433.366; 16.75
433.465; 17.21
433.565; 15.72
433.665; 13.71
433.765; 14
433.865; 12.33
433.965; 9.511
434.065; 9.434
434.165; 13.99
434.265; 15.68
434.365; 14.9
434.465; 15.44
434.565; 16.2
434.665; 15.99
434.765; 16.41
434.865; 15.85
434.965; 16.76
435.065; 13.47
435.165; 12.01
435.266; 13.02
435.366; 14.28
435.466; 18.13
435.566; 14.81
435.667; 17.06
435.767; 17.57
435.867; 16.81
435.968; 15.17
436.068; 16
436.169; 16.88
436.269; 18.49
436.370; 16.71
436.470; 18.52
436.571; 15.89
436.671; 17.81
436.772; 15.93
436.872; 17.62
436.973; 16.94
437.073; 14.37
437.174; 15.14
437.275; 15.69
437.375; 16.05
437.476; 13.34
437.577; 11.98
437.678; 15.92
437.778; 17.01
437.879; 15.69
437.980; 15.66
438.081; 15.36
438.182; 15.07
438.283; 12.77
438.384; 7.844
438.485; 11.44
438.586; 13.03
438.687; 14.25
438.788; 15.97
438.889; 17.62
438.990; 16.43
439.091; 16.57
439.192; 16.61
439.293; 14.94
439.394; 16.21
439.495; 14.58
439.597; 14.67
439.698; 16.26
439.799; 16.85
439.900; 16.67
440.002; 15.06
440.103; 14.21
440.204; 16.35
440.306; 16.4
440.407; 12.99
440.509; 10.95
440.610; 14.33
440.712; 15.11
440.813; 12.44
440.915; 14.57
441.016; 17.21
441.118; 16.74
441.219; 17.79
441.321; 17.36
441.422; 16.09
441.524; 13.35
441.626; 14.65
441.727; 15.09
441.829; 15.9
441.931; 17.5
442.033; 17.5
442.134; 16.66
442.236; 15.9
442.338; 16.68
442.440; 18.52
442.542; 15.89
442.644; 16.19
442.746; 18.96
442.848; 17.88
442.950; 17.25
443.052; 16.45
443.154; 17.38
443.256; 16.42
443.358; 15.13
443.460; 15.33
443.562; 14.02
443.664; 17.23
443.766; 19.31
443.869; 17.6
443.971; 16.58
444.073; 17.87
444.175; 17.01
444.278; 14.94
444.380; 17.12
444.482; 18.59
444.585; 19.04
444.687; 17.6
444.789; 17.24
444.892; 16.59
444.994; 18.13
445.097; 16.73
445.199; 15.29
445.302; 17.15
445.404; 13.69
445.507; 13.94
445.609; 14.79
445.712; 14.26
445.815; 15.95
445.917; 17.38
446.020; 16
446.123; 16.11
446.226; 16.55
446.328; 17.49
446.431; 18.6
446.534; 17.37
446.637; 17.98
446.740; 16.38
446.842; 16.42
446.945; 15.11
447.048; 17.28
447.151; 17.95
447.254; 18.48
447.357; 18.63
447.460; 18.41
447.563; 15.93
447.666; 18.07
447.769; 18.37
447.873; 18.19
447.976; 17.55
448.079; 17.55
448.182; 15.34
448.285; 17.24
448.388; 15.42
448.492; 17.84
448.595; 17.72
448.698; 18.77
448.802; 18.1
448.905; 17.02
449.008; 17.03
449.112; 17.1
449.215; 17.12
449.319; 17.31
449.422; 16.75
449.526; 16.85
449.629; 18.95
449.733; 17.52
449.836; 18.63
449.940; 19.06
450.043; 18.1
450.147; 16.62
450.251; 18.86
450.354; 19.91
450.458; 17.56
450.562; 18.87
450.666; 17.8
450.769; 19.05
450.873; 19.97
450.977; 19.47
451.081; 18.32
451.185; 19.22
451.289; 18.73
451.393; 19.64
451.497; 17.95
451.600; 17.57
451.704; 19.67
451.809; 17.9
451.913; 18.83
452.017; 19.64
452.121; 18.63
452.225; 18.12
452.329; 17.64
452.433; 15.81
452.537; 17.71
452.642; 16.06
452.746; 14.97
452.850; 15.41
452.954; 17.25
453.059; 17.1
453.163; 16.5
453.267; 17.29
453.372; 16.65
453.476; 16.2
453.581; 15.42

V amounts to 0.45 nm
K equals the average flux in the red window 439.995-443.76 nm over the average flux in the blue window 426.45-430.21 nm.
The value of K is 1.2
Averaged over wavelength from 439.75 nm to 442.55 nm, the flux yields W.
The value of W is 15.7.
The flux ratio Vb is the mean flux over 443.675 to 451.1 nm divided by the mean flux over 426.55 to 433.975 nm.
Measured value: 1.29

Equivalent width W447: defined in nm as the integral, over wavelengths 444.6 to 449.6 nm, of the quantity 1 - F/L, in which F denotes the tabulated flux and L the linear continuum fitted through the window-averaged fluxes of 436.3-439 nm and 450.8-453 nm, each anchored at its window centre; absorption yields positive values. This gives 0.03 nm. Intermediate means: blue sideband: 15.2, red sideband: 18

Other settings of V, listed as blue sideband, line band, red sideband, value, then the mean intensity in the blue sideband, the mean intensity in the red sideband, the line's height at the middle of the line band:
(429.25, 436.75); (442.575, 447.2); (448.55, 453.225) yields 0.00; 14.3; 17.9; 16.7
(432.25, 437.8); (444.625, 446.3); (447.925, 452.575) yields 0.10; 15.3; 18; 17.2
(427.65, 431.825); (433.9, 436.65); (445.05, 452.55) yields -0.26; 12.6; 17.5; 14.1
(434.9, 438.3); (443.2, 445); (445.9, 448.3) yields -0.01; 15.7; 17.3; 16.8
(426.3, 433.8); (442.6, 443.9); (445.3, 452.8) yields -0.04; 13.6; 17.5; 16.3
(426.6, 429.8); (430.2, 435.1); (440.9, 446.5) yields 0.09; 13.4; 16.6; 14.3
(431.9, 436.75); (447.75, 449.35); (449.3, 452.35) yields 0.06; 15.4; 18.5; 18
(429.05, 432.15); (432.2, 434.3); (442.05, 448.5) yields -0.14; 12.8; 16.9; 13.5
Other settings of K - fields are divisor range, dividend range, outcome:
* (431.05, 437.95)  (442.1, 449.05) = 1.10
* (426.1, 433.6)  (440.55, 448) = 1.22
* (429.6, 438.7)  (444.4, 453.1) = 1.22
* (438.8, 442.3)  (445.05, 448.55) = 1.07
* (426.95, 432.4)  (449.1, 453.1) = 1.39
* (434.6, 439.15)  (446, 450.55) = 1.13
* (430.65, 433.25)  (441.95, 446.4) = 1.17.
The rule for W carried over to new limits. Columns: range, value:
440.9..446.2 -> 16.5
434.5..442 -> 15.4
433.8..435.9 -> 14.7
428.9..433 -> 12.9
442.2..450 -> 17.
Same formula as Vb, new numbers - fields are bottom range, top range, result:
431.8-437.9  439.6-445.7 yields 1.05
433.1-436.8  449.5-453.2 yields 1.17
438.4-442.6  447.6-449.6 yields 1.12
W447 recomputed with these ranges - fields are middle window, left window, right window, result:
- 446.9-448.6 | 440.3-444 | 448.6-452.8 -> 0.002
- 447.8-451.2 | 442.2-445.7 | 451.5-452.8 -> -0.098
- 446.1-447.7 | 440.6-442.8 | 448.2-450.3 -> -0.018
